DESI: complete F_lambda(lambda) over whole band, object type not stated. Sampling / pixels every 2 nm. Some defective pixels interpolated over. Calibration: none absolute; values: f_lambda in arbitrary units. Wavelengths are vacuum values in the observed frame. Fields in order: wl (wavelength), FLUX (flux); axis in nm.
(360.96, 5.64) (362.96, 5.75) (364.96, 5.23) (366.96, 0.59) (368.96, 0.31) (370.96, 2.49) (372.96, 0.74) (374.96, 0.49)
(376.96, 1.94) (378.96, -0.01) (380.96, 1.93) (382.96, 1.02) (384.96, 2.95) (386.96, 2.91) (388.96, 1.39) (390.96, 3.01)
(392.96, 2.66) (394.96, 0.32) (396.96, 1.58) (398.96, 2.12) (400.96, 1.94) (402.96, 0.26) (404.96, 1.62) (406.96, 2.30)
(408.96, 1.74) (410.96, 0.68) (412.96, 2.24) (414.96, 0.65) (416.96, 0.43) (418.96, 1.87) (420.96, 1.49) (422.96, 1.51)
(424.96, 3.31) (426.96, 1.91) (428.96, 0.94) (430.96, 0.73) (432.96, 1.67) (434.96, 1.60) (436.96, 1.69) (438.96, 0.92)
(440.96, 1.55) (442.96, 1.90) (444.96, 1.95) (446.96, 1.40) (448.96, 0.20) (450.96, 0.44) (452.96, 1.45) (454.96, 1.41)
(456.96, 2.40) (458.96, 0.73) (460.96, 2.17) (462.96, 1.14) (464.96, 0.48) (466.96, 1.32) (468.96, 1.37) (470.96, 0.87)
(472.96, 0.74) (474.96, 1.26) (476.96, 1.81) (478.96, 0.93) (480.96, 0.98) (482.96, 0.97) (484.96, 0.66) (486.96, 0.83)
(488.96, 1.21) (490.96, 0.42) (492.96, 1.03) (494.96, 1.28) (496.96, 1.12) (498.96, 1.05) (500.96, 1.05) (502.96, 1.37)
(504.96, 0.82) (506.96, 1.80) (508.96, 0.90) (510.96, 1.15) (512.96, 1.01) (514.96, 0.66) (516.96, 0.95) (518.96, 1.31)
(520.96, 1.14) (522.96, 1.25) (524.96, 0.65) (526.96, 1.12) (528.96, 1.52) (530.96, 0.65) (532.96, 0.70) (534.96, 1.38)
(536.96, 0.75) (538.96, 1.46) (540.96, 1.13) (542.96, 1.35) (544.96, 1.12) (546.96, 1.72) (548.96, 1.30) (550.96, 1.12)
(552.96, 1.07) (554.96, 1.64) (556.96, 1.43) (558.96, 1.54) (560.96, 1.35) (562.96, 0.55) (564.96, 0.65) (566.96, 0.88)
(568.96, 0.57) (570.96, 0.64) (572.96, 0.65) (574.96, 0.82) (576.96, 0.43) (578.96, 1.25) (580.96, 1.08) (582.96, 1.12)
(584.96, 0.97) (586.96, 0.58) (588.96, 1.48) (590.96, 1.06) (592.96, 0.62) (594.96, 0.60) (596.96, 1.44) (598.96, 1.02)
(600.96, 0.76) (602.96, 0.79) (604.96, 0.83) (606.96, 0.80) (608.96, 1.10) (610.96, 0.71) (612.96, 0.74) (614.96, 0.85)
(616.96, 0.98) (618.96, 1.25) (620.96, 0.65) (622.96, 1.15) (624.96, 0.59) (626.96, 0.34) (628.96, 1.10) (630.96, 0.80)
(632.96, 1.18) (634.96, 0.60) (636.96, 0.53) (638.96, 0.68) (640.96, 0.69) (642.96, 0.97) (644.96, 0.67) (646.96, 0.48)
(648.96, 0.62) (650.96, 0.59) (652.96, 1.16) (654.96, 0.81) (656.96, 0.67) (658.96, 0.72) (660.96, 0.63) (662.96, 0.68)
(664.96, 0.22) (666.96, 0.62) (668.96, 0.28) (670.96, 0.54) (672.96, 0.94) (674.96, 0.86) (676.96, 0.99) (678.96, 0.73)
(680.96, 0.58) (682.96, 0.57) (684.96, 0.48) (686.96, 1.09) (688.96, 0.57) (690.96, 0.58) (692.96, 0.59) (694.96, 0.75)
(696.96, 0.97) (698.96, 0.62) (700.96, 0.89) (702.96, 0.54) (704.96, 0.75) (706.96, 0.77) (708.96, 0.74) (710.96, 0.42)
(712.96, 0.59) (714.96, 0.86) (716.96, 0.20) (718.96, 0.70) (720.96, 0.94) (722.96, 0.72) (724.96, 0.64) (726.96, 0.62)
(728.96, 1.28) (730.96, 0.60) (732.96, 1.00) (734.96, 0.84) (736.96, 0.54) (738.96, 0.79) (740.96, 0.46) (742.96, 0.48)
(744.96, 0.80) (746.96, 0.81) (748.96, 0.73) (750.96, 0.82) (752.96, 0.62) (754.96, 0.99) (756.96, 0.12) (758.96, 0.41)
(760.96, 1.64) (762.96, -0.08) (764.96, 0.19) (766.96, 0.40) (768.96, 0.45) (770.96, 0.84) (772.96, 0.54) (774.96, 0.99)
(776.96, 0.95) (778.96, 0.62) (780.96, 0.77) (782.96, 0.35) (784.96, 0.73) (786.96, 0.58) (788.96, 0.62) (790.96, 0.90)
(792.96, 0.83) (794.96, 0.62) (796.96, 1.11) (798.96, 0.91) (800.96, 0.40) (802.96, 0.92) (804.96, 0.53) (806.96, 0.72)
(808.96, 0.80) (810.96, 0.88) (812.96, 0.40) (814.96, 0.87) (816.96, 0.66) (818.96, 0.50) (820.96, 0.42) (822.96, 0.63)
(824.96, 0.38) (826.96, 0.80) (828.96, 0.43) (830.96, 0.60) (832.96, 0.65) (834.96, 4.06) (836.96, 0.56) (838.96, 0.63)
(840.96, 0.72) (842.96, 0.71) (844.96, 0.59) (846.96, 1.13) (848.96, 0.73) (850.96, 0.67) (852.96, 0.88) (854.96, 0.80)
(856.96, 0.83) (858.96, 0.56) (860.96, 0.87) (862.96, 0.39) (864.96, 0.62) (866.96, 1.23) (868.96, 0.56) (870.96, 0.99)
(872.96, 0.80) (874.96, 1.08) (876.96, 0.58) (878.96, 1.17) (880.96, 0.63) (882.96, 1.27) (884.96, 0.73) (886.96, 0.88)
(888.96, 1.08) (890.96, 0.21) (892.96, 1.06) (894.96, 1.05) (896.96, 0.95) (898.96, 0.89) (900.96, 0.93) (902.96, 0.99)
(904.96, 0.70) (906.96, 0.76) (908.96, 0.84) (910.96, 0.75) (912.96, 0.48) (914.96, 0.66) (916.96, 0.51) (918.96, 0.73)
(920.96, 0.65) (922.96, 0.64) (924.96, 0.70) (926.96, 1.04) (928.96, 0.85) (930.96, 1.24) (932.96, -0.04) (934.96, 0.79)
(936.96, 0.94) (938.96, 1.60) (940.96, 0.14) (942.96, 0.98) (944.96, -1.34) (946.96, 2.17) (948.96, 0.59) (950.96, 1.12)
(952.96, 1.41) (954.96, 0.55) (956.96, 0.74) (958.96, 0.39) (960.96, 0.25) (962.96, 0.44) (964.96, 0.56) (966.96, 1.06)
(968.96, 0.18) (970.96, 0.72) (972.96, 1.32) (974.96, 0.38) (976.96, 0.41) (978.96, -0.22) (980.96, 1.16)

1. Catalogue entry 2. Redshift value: 1.239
